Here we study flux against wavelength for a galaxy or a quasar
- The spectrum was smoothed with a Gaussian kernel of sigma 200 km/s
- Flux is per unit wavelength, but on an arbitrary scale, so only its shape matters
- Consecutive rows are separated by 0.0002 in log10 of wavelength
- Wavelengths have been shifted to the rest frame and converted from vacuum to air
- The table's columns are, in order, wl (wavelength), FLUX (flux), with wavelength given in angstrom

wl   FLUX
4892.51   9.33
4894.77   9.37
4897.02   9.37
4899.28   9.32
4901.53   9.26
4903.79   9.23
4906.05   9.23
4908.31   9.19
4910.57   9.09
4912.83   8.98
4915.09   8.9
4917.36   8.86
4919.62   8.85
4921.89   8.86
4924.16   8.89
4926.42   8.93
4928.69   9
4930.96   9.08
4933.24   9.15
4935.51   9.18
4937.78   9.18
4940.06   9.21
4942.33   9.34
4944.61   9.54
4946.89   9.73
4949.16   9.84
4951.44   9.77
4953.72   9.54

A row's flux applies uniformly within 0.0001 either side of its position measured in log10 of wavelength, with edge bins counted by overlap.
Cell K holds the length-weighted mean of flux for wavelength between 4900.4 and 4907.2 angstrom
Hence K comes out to 9.24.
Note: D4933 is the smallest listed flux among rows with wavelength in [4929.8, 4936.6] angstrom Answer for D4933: 9.08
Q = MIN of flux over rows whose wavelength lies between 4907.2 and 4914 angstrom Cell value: 8.98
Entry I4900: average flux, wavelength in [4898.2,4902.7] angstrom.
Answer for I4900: 9.3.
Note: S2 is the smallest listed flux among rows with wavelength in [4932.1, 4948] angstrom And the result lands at 9.15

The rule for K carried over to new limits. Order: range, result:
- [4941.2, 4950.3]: 9.62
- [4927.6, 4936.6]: 9.1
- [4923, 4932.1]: 8.98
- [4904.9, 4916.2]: 9.08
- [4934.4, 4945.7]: 9.29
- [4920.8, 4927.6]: 8.9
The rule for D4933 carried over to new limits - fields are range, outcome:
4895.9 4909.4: 9.19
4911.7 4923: 8.85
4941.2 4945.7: 9.34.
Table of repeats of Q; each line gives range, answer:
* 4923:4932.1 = 8.89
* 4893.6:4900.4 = 9.32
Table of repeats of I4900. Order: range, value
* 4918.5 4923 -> 8.85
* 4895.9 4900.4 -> 9.34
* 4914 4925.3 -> 8.87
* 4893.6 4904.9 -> 9.31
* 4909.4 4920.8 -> 8.94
